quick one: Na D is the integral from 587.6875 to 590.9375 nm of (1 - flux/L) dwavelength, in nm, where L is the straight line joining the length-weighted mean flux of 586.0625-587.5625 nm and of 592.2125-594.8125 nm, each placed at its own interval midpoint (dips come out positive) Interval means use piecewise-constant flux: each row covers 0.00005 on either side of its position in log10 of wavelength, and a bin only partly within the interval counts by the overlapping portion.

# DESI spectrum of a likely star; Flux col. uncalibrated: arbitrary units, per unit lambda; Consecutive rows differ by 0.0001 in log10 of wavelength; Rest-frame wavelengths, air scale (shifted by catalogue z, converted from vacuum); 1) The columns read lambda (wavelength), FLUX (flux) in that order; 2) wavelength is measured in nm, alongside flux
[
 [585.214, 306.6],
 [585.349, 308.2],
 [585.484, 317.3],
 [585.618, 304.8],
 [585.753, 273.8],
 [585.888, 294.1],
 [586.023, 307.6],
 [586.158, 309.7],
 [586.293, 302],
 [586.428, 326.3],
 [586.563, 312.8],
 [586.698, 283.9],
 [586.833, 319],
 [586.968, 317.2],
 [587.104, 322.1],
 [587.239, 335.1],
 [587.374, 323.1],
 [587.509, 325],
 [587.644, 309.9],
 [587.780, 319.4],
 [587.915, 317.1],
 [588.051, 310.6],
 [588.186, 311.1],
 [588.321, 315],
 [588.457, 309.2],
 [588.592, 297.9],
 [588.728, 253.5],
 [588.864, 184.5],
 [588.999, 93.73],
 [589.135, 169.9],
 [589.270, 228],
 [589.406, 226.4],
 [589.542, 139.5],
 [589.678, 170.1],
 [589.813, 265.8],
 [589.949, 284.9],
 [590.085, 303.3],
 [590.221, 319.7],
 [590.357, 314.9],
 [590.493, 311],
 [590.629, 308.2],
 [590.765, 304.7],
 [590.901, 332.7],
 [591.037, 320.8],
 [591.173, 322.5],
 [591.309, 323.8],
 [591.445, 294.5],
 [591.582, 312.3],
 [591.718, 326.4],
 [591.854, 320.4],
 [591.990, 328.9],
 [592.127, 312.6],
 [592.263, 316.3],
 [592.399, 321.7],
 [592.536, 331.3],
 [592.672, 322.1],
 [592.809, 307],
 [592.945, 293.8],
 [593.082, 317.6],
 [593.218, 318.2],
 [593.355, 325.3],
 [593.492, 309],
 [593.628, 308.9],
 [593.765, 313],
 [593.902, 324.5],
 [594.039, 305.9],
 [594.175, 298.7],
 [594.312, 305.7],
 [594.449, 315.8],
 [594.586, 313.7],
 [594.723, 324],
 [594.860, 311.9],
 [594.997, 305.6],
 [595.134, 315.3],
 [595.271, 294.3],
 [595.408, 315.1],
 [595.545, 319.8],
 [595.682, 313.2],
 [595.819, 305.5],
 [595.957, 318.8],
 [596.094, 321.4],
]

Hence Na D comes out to 0.508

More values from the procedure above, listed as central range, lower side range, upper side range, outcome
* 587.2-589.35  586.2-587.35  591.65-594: 0.28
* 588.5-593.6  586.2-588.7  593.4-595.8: 0.44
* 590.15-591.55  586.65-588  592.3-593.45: 0.01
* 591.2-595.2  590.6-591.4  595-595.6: 0.00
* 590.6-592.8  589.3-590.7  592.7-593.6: -0.22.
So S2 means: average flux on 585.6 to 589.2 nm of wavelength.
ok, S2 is 290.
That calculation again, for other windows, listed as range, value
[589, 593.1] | 288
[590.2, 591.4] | 317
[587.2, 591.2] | 277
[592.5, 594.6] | 313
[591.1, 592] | 318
